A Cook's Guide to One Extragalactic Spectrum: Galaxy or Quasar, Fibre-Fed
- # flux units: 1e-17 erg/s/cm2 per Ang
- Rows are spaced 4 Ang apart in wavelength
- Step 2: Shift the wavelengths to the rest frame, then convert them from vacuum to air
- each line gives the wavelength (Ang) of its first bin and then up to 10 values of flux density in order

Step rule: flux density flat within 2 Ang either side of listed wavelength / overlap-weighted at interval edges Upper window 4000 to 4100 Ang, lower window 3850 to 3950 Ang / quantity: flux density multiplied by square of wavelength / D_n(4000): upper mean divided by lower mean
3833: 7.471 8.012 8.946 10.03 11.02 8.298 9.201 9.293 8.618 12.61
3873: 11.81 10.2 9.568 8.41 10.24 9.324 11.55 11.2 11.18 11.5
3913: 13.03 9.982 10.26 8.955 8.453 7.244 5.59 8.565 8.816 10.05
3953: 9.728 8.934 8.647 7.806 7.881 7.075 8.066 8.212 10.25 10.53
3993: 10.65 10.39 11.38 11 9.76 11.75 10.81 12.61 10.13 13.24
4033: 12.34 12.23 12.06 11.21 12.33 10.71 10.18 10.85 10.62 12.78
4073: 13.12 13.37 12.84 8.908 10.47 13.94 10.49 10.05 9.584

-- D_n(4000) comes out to 1.28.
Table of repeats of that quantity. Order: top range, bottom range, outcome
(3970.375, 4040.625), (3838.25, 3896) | 1.16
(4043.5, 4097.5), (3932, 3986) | 1.47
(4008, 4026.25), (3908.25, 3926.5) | 1.09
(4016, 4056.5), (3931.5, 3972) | 1.47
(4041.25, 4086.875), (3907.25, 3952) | 1.33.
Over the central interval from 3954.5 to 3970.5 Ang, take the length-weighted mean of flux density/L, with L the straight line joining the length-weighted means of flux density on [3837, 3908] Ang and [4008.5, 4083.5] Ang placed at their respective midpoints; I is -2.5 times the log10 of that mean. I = 0.29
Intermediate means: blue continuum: 10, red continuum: 11.8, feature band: 8.37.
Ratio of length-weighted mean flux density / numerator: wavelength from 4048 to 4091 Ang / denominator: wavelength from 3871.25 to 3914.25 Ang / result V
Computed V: 1.07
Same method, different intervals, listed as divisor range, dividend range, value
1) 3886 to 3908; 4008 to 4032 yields 1.08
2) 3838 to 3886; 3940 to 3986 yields 0.88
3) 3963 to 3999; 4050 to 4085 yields 1.30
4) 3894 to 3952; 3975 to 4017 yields 1.05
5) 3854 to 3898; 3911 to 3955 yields 0.92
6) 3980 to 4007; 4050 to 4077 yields 1.11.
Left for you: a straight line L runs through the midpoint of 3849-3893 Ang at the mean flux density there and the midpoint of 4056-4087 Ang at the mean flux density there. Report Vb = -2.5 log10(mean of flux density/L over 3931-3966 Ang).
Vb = 0.25 mag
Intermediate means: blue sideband 9.86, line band 8.39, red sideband 11.6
